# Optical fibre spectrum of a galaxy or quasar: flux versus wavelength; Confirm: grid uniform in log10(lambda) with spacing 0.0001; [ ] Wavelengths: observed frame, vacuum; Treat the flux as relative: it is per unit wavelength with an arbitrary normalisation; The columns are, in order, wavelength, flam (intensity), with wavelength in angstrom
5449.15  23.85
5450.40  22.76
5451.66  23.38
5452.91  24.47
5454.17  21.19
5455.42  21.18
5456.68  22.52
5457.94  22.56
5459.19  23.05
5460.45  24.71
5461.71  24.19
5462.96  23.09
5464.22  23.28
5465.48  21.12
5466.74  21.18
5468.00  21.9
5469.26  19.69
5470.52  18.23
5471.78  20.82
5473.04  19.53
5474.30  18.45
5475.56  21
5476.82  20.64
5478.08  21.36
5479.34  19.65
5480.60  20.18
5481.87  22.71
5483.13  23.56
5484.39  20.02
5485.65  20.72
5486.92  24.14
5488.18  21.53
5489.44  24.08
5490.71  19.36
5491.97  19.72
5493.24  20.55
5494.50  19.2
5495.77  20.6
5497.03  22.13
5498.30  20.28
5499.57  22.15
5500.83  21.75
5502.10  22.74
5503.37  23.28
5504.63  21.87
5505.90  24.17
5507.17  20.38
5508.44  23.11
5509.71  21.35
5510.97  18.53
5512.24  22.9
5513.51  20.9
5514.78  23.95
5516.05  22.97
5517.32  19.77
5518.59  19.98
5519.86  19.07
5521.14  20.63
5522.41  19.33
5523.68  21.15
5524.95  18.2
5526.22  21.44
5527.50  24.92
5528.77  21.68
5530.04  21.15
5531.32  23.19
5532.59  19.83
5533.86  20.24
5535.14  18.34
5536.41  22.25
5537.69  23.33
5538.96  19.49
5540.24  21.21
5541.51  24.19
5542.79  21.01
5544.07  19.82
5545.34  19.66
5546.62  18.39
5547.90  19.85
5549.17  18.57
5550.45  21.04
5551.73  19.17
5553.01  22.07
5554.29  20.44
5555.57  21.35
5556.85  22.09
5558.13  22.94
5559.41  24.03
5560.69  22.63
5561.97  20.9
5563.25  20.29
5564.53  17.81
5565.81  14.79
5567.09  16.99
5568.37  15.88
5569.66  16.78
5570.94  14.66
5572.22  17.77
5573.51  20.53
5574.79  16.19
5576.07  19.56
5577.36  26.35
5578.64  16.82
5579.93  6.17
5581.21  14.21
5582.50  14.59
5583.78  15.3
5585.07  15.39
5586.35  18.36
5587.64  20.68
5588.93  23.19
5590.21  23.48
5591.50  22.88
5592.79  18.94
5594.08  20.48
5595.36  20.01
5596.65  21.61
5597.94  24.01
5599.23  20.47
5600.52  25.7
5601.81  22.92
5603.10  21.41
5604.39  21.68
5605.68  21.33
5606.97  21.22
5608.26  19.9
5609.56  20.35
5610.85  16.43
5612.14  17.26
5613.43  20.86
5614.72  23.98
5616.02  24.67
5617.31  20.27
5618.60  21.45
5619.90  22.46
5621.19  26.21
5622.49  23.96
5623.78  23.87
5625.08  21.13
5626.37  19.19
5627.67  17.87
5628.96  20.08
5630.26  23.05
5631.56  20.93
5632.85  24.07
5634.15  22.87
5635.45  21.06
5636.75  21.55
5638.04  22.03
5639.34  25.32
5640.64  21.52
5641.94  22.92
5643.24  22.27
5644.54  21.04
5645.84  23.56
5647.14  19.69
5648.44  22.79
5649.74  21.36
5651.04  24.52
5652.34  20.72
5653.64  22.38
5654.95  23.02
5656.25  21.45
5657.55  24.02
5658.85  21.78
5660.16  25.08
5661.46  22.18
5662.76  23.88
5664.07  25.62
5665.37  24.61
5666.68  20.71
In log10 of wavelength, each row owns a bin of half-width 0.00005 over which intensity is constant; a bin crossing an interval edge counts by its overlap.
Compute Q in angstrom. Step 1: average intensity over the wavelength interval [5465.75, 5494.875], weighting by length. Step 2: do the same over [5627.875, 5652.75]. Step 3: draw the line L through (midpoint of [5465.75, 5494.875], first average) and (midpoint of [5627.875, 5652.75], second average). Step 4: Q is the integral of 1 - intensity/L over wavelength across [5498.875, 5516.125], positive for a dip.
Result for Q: -0.9 angstrom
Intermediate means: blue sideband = 20.8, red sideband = 22.1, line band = 22.1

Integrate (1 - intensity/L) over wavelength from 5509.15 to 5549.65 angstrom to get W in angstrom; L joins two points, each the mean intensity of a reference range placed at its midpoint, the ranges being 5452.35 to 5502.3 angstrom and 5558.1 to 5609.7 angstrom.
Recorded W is -0.8 angstrom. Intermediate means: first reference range 21.5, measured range 20.9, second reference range 19.4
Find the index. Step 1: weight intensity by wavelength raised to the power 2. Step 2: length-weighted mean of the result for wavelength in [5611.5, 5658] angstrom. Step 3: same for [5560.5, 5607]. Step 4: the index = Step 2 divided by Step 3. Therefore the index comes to 1.17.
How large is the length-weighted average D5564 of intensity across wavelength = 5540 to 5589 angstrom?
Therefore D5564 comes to 18.9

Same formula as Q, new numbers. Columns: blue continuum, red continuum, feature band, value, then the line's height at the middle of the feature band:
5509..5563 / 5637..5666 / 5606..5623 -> 0.61 angstrom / 22.2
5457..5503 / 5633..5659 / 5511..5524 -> 0.40 angstrom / 21.6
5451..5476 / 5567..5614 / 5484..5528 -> -0.86 angstrom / 20.9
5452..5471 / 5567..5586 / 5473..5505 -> -0.62 angstrom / 20.8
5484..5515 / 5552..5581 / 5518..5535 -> -0.24 angstrom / 20.5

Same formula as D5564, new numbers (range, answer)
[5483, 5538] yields 21.3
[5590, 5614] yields 21.1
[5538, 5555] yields 20.4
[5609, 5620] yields 20.8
